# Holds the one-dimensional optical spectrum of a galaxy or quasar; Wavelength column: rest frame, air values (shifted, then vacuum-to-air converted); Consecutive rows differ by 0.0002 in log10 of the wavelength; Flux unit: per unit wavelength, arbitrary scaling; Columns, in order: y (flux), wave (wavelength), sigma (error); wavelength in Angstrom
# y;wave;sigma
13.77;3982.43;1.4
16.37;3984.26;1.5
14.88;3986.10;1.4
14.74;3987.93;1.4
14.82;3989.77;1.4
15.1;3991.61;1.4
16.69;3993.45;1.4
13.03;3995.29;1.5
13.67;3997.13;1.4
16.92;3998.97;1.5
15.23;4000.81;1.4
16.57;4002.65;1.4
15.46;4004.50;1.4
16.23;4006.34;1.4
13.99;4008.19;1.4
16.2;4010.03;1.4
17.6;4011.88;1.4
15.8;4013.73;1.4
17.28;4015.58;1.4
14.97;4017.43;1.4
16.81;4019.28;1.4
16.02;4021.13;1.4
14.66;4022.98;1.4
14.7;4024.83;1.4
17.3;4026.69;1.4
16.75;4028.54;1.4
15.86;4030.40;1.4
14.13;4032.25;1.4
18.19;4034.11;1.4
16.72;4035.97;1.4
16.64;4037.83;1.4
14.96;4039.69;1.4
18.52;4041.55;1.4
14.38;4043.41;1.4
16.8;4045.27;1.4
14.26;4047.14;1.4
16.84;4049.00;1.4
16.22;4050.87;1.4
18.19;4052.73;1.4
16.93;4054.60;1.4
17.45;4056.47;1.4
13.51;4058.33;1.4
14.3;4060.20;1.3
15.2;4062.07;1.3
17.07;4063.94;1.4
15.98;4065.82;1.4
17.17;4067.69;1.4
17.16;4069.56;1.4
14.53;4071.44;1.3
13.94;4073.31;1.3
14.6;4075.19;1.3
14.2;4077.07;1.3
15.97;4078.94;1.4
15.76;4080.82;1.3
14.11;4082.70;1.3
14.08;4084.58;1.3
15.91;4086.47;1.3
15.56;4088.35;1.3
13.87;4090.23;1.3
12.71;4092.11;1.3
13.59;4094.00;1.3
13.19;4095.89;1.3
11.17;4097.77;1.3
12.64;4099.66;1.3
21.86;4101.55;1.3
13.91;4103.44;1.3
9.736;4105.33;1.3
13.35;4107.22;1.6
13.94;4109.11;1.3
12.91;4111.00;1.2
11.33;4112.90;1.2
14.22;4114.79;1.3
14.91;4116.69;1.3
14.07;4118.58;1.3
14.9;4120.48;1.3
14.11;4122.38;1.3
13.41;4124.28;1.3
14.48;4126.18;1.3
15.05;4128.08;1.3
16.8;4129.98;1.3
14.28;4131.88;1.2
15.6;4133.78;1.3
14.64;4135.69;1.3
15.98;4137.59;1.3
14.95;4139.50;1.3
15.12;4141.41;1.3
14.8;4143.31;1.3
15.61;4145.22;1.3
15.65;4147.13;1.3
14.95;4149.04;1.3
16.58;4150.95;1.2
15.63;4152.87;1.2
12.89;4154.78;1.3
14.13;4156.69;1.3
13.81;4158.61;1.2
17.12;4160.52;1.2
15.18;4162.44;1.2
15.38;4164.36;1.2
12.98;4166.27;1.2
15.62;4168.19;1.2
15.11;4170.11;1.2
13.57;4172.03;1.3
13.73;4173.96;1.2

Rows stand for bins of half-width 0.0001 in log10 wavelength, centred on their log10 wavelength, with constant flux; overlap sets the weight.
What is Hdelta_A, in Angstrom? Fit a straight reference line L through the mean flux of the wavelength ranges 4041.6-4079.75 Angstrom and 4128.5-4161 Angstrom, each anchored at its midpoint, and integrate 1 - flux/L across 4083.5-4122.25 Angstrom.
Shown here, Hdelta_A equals 4.0 Angstrom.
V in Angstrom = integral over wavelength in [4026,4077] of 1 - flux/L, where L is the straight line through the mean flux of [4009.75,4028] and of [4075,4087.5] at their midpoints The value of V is -1.6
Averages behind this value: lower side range 16.1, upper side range 15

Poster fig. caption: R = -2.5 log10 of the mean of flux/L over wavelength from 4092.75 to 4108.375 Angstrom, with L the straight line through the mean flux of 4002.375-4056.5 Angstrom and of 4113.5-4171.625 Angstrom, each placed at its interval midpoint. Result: 0.13 mag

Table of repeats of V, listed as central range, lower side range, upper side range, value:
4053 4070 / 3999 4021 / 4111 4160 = -0.7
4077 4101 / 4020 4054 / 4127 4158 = 2.3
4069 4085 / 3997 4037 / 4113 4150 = 0.5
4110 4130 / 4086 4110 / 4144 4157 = 0.5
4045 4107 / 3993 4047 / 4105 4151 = 0.5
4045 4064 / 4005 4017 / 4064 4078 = -0.4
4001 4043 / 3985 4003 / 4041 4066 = -1.4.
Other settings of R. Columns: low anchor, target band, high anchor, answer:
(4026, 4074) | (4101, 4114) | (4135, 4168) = 0.14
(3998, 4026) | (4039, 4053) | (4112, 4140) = -0.05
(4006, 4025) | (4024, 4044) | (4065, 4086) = -0.04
